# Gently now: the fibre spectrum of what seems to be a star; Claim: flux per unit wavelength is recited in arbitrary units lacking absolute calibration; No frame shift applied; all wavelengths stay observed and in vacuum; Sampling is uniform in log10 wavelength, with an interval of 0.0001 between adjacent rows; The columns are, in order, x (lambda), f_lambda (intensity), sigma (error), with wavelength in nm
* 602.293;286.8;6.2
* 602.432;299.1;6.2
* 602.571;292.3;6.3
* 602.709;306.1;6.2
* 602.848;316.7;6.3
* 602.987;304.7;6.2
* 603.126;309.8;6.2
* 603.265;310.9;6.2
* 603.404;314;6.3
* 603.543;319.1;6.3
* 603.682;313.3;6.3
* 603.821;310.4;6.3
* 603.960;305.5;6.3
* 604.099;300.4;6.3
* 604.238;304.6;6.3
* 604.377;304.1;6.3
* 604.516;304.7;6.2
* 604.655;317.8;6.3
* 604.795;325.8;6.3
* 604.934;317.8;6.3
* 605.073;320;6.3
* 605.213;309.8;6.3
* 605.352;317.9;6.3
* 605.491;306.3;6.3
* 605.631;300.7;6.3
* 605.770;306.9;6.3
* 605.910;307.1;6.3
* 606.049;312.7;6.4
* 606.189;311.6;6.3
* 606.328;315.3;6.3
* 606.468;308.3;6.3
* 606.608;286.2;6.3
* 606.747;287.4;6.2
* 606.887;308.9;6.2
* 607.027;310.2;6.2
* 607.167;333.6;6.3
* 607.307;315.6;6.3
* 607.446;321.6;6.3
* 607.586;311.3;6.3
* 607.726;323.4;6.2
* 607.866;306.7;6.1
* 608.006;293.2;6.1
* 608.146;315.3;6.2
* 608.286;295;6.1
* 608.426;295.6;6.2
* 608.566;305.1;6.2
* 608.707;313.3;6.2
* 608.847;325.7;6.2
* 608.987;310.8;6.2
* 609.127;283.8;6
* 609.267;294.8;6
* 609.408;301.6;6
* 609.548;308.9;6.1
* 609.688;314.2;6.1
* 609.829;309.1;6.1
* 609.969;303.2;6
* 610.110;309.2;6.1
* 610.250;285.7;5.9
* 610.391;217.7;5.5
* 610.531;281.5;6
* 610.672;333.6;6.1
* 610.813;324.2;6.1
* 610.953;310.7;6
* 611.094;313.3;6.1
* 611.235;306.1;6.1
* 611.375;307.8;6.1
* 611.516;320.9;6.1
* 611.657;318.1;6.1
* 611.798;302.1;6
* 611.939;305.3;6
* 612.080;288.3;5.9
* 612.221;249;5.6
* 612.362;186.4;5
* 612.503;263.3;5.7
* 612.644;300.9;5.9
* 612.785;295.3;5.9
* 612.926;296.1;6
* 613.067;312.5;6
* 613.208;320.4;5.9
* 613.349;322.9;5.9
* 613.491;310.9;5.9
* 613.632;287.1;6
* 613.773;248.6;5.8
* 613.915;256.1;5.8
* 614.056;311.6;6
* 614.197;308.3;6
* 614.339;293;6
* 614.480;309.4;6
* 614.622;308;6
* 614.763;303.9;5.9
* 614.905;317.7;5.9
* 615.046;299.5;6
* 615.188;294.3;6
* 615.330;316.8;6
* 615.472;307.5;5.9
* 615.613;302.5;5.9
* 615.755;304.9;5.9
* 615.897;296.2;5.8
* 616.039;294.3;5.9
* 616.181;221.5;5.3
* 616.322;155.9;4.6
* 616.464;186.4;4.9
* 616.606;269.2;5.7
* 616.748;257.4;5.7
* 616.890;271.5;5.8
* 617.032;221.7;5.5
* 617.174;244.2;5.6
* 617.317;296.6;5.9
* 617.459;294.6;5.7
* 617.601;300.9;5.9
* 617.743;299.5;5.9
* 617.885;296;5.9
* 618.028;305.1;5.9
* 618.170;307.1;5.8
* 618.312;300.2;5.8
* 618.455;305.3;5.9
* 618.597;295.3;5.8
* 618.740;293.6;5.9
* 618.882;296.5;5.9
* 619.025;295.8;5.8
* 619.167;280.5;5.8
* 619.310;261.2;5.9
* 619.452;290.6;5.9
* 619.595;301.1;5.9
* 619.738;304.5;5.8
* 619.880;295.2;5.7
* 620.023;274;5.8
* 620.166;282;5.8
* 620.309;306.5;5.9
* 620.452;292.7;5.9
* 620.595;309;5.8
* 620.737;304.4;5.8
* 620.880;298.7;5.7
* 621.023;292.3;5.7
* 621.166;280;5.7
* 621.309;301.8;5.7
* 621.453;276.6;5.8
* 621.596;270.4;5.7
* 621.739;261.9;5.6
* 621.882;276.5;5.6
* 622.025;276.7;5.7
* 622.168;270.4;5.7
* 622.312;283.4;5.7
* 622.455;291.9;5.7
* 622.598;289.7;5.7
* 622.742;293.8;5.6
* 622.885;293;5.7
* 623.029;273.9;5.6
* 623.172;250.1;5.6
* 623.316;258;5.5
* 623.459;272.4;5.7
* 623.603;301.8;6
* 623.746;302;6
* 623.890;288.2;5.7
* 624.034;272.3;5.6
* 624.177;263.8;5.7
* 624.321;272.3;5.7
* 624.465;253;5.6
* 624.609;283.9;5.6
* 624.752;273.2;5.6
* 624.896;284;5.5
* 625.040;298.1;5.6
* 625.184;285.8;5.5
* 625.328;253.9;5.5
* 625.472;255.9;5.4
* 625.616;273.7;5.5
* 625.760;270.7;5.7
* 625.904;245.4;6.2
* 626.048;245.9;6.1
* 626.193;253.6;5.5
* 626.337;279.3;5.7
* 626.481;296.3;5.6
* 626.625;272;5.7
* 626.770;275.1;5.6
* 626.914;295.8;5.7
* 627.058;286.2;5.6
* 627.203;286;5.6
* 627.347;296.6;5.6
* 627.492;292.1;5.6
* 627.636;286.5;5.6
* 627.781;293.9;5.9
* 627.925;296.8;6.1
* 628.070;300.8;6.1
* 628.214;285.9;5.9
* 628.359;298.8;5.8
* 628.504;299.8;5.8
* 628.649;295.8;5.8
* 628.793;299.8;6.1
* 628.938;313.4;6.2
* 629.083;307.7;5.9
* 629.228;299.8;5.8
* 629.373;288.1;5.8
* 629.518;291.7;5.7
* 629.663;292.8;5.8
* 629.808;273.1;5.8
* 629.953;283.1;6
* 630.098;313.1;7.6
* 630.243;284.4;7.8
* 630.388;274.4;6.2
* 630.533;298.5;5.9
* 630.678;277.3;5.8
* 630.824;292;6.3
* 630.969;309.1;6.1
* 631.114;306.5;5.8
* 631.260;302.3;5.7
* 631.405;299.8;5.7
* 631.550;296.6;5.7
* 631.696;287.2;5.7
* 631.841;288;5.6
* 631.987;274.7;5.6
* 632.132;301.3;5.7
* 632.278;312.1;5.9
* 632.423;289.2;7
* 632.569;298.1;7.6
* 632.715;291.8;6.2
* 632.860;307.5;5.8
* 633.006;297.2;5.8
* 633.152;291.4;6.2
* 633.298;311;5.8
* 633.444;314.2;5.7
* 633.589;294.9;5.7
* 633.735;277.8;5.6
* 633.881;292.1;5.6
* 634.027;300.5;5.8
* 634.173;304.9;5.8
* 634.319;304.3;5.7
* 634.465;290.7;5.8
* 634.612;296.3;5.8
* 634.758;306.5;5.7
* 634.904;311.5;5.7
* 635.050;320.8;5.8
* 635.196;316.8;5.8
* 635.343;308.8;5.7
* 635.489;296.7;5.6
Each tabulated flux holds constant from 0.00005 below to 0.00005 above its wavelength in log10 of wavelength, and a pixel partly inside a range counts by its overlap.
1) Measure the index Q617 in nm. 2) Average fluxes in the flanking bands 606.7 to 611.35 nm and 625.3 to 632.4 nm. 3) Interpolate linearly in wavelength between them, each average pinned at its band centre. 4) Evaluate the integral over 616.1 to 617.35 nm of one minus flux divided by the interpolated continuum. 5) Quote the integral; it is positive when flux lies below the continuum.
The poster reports 0.27 nm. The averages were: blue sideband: 305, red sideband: 288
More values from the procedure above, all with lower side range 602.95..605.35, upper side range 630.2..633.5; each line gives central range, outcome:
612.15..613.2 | 0.11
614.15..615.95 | 0.00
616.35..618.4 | 0.21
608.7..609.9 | 0.01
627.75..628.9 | 0.00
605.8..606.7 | 0.01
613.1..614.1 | 0.04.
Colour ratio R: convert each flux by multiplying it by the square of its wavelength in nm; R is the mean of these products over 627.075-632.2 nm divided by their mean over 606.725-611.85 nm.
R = 1.03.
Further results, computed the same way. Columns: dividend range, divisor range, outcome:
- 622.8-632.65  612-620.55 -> 1.04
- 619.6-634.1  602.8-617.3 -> 1.02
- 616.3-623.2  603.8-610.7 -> 0.96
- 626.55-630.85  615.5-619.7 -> 1.09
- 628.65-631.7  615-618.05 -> 1.13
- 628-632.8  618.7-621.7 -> 1.05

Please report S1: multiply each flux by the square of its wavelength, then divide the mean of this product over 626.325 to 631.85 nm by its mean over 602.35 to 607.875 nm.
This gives 1.0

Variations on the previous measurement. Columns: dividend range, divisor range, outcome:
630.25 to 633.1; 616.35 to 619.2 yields 1.10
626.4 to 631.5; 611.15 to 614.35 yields 1.06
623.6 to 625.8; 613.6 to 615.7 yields 0.96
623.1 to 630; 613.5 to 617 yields 1.05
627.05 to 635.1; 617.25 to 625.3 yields 1.07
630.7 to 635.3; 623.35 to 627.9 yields 1.10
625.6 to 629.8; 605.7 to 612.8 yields 1.01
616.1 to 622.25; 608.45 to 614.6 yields 0.97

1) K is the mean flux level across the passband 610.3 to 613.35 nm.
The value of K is 294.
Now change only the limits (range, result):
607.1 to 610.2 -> 309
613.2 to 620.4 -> 286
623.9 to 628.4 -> 278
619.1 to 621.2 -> 292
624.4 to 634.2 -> 289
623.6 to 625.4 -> 279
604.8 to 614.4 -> 302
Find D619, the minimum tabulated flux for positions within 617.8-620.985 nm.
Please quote 261.2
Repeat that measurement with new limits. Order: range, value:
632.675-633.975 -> 277.8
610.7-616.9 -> 155.9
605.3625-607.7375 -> 286.2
